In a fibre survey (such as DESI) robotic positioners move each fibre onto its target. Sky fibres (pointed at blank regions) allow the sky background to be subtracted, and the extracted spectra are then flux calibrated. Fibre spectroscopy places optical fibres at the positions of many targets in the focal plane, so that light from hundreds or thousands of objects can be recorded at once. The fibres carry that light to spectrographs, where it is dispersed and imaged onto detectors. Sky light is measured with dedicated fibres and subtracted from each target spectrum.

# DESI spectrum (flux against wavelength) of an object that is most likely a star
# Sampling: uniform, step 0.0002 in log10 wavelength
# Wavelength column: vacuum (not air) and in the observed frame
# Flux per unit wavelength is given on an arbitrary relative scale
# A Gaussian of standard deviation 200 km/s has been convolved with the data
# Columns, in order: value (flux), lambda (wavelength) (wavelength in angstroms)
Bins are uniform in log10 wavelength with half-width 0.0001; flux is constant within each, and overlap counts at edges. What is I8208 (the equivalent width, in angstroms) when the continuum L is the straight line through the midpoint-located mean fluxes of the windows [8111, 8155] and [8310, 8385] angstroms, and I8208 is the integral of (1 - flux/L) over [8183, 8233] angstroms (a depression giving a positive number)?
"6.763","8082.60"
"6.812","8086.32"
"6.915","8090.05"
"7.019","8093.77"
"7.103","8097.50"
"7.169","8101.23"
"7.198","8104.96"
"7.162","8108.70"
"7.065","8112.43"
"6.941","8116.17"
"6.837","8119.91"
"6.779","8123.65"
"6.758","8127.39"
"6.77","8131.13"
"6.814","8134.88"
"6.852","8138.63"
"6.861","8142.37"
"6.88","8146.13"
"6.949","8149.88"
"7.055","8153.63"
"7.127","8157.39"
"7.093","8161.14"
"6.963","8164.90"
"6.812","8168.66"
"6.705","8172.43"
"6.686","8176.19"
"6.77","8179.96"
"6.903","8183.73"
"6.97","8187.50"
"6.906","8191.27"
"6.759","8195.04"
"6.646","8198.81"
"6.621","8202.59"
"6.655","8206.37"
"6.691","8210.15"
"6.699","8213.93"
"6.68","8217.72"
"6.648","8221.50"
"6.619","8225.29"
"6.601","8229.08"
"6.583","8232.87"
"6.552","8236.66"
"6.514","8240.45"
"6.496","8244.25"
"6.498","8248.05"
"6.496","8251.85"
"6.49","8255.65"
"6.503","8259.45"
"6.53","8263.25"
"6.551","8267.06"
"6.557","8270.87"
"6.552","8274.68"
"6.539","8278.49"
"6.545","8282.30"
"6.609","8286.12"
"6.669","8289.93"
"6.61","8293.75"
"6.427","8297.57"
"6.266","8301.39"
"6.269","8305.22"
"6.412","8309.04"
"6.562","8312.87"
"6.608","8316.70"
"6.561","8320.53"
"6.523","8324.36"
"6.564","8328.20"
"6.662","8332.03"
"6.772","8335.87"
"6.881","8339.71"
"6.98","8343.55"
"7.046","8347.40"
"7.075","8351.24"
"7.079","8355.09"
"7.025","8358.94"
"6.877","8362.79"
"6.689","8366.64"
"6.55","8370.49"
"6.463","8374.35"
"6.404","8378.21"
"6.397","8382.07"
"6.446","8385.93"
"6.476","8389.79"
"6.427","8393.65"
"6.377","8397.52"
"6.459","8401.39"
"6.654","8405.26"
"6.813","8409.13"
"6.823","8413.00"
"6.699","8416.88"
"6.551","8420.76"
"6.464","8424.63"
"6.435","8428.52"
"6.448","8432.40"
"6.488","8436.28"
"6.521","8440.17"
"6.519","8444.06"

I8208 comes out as 0.8 angstroms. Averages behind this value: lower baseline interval 6.88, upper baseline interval 6.71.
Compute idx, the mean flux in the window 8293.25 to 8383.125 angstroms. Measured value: 6.66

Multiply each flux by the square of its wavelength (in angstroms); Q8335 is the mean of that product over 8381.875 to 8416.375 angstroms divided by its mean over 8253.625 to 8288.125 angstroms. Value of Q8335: 1.03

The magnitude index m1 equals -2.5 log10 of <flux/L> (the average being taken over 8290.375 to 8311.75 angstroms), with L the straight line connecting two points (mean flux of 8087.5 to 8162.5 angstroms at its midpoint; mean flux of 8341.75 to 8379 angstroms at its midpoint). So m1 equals 0.07 mag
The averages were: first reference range 6.97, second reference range 6.83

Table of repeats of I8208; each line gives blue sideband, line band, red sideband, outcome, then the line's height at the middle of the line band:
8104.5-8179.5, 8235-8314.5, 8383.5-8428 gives 2.64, 6.73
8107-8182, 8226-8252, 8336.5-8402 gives 1.02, 6.81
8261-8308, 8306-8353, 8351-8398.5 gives -1.01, 6.57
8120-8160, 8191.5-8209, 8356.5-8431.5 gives 0.31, 6.82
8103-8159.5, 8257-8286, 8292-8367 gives 0.96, 6.77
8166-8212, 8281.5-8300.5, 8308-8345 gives 0.36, 6.68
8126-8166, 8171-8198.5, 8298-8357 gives 0.25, 6.87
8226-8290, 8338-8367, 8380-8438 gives -1.93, 6.54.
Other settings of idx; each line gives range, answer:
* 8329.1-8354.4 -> 6.9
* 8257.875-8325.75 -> 6.52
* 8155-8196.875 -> 6.88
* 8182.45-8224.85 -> 6.74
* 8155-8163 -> 7.11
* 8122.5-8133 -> 6.77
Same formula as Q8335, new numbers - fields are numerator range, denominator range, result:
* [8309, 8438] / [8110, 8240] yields 1.02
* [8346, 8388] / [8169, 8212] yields 1.04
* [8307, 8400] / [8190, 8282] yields 1.04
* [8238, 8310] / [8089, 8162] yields 0.97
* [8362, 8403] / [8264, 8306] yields 1.02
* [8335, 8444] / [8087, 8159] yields 1.02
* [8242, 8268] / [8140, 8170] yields 0.96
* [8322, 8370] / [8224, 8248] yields 1.07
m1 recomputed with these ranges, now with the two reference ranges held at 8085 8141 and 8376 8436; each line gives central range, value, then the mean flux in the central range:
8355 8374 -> -0.03 mag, 6.79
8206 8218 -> 0.02 mag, 6.68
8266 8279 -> 0.03 mag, 6.55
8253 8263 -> 0.04 mag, 6.51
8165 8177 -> 0.01 mag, 6.77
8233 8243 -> 0.04 mag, 6.54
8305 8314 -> 0.04 mag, 6.43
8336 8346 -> -0.05 mag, 6.9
